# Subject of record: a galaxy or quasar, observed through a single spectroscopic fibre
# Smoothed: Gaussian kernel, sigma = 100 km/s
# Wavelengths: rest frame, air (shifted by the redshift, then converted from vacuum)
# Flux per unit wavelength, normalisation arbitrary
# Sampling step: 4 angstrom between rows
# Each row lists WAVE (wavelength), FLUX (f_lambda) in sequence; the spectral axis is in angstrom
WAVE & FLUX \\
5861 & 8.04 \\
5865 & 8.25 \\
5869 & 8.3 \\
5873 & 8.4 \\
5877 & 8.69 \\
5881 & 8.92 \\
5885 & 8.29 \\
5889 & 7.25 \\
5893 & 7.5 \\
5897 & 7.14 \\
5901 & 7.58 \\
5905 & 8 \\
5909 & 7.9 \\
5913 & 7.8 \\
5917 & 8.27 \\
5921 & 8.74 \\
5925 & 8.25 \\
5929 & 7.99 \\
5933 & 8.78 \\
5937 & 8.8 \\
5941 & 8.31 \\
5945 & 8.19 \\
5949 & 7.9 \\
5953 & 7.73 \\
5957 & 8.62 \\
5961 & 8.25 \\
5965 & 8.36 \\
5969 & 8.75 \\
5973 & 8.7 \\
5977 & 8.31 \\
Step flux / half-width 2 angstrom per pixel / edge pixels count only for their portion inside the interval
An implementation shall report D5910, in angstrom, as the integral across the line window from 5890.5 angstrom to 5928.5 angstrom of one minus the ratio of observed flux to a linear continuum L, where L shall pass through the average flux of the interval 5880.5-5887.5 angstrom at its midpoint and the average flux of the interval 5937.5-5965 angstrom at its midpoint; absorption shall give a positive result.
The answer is 2.05 angstrom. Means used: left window 8.44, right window 8.22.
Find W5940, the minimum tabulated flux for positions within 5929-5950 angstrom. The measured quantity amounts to 7.9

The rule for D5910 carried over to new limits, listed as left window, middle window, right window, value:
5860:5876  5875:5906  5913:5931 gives 1.33 angstrom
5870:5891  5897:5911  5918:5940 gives 1.12 angstrom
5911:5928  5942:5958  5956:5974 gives 0.65 angstrom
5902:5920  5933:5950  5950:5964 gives -0.53 angstrom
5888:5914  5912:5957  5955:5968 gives -1.22 angstrom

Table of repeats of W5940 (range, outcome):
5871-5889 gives 7.25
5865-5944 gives 7.14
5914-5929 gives 7.99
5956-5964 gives 8.25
